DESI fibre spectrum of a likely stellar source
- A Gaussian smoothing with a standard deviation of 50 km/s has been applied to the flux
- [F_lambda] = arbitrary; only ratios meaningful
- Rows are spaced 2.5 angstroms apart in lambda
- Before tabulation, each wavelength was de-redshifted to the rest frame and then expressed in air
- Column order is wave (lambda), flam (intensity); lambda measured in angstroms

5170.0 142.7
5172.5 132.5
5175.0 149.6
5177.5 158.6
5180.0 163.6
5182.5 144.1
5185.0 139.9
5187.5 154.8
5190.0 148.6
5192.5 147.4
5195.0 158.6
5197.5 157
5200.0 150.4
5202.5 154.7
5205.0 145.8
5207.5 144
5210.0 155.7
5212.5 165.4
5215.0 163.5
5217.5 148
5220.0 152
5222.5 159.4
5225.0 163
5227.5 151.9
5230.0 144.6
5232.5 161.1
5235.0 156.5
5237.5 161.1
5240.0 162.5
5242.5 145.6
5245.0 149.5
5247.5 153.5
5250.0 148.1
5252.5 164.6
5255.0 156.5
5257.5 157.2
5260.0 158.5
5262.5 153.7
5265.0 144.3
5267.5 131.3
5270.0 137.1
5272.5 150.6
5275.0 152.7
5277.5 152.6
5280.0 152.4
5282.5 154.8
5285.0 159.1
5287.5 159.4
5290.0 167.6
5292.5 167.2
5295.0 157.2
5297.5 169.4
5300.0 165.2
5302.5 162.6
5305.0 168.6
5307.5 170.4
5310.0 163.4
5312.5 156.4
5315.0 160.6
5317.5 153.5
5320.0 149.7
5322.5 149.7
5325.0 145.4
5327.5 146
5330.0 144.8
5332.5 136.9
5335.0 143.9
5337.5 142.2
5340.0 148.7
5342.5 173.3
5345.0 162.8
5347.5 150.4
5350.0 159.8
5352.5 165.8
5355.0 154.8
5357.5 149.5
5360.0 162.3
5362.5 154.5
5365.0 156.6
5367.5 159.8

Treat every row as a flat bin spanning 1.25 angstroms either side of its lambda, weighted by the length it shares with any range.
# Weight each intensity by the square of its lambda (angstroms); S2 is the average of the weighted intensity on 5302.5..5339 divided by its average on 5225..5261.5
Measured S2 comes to 1.01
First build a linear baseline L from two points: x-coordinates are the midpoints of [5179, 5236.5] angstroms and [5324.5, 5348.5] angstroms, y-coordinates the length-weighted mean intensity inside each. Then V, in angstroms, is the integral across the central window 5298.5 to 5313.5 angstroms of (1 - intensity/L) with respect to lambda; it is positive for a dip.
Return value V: -1.4 angstroms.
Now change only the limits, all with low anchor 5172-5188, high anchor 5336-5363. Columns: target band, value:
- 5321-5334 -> 0.9 angstroms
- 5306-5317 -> -0.5 angstroms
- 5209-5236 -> -0.9 angstroms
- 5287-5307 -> -1.4 angstroms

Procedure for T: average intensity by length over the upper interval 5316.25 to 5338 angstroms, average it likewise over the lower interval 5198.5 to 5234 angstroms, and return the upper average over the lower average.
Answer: 0.9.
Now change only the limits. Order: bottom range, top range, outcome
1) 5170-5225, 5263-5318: 1.03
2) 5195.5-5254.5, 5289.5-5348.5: 1.01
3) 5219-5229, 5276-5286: 0.99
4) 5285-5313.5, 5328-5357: 0.93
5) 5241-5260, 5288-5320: 1.06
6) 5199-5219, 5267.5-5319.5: 1.03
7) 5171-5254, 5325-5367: 1.00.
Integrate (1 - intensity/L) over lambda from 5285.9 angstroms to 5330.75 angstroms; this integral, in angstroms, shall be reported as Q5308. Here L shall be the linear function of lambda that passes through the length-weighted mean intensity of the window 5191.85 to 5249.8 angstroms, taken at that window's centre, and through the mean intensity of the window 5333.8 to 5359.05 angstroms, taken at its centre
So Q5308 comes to -1.14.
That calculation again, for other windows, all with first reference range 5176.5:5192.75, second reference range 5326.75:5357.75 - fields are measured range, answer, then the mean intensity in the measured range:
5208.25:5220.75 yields -0.4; 157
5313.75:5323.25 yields -0.1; 154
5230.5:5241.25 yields -0.5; 159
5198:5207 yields 0.1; 150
